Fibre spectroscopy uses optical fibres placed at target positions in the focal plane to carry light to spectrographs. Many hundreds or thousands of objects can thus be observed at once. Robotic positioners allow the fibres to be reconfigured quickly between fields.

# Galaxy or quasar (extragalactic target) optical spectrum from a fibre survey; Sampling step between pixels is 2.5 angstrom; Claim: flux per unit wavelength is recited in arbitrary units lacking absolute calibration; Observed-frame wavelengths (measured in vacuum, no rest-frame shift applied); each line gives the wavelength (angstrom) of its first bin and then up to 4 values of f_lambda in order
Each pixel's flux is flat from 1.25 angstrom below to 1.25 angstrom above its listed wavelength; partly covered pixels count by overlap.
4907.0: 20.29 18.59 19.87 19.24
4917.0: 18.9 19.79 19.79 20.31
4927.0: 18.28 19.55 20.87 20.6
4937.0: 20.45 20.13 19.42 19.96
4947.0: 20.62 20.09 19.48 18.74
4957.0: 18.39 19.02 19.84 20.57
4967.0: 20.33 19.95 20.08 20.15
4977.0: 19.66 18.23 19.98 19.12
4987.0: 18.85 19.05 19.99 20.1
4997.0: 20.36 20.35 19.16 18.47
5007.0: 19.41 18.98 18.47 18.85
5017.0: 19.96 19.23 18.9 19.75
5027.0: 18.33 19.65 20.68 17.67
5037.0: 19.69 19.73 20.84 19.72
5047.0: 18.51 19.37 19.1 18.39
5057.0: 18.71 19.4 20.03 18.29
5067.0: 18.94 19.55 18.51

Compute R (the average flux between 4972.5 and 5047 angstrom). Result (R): 19.4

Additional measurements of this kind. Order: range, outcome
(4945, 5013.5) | 19.5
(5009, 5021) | 19.1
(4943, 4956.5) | 19.7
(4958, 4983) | 19.8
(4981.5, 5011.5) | 19.4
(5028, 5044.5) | 19.7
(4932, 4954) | 20.1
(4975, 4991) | 19.2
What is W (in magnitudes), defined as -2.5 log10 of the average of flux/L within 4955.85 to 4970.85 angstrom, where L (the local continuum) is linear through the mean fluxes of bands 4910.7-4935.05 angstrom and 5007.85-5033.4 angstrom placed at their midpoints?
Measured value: -0.01 mag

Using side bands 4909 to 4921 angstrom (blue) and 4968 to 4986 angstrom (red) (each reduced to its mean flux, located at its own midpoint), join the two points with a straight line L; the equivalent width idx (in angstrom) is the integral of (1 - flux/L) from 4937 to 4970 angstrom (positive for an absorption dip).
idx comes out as -0.4 angstrom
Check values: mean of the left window 19.3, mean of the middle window 19.8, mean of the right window 19.6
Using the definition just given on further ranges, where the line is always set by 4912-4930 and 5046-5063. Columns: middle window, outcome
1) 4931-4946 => -0.7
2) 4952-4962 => 0.2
